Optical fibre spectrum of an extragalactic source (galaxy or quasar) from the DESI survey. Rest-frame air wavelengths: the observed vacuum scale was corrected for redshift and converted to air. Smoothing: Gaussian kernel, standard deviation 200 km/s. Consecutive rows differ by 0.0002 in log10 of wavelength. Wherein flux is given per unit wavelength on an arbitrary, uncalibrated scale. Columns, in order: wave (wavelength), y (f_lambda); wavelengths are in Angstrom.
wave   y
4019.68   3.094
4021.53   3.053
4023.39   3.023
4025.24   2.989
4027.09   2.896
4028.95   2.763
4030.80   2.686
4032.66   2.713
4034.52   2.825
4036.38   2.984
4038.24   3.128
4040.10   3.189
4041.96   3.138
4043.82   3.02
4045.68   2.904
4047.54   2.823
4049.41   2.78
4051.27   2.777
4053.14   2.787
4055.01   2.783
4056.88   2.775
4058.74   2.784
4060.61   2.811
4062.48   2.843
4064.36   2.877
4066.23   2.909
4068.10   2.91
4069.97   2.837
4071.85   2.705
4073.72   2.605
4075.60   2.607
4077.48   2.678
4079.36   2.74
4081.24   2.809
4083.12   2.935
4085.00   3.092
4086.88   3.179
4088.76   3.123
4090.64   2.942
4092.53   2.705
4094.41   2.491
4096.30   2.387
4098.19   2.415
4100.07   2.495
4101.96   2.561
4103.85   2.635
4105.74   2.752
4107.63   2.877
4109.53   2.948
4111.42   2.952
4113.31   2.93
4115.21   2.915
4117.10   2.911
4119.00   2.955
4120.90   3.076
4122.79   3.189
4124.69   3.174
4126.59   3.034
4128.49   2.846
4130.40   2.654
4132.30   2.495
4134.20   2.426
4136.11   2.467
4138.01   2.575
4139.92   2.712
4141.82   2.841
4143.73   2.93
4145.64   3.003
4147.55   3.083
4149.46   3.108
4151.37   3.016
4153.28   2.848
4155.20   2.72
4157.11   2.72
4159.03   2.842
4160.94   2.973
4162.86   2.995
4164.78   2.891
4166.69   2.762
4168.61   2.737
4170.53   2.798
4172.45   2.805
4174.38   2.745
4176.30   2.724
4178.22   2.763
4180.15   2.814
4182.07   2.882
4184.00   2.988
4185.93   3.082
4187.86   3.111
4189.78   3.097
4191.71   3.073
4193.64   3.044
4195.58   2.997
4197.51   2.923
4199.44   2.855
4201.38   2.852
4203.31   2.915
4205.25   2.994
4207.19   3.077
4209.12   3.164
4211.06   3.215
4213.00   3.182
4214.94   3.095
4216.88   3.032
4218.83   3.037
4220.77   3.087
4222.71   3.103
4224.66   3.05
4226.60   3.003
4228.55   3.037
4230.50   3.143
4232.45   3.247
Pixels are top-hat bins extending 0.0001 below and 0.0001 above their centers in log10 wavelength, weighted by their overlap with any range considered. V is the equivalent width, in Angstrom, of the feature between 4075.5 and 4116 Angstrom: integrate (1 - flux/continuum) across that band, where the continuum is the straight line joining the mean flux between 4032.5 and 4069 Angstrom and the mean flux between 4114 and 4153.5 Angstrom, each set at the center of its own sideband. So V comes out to 1.4 Angstrom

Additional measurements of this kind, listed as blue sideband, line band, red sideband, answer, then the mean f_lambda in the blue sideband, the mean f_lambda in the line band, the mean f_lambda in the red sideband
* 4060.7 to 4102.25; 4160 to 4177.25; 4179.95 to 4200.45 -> 0.7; 2.77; 2.83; 2.99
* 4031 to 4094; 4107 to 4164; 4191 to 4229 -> 1.5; 2.86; 2.87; 3.04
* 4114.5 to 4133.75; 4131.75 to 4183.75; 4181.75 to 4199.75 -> 2.7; 2.91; 2.81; 3.01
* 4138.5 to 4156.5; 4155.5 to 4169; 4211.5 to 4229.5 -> 0.4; 2.91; 2.85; 3.07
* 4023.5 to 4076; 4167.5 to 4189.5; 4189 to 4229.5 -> 1.0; 2.86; 2.87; 3.04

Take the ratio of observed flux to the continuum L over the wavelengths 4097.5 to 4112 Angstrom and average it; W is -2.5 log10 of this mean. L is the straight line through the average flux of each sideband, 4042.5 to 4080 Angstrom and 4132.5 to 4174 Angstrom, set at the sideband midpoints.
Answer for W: 0.04 mag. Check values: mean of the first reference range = 2.8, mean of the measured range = 2.7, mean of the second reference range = 2.81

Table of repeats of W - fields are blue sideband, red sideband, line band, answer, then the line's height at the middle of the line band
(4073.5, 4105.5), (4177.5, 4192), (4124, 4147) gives 0.03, 2.85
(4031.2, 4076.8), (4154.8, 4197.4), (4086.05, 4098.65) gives 0.04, 2.86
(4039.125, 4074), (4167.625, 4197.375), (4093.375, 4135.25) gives 0.04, 2.88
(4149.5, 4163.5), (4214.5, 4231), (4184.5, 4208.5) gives 0.00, 2.99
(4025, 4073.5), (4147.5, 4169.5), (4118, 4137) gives 0.02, 2.88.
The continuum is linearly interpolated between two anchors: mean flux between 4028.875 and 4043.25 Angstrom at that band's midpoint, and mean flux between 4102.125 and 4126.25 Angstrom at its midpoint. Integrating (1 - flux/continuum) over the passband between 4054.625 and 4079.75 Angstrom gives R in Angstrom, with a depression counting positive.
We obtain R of 1.4 Angstrom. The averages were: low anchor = 2.94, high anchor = 2.93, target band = 2.78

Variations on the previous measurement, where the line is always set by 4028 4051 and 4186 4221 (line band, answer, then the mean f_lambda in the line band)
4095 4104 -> 1.43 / 2.49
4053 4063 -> 0.44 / 2.8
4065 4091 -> 0.71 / 2.86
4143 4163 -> 0.49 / 2.93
